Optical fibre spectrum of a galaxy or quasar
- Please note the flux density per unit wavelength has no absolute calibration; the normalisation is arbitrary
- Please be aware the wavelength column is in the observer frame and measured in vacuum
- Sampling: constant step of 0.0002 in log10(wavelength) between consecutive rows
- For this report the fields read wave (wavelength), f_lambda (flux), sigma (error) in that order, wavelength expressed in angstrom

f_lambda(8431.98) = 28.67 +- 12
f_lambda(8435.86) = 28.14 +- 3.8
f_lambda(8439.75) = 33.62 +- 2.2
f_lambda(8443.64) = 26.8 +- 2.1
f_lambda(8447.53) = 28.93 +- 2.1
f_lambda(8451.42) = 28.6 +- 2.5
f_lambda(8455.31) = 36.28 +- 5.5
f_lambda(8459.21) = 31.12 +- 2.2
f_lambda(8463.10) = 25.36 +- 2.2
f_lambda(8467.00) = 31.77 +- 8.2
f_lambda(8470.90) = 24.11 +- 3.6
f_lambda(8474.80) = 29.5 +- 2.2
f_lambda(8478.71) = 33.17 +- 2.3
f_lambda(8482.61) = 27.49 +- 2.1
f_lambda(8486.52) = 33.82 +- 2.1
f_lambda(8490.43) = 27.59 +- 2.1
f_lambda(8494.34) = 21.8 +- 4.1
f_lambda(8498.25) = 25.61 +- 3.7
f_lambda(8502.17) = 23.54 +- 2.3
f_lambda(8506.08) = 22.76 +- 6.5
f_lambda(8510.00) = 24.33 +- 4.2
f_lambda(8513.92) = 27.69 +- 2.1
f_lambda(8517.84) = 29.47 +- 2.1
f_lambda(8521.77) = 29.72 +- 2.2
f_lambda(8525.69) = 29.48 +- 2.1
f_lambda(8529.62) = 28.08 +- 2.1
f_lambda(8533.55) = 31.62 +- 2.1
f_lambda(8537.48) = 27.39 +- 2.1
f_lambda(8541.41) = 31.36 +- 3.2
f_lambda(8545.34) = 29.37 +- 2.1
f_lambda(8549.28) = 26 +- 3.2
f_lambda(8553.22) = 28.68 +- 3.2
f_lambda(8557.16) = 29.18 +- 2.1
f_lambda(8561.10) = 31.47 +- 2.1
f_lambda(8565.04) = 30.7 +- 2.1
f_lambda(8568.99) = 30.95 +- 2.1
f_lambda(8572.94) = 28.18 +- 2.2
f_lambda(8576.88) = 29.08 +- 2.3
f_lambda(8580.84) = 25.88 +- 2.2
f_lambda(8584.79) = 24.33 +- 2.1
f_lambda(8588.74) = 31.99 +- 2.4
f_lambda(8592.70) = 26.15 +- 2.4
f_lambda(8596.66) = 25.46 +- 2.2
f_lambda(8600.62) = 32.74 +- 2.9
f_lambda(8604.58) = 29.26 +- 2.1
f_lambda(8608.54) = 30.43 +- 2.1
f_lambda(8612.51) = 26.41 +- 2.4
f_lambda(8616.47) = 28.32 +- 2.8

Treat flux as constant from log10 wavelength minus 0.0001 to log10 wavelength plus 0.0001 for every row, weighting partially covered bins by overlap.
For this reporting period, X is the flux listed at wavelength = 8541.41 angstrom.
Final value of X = 31.36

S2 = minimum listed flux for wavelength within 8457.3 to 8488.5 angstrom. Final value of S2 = 24.11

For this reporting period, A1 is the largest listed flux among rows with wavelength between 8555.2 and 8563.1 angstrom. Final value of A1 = 31.47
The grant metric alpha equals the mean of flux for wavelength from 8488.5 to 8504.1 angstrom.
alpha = 24.6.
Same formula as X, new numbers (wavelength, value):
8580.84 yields 25.88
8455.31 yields 36.28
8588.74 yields 31.99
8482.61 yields 27.49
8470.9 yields 24.11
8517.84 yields 29.47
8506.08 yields 22.76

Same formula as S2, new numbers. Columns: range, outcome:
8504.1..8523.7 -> 22.76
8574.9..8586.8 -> 24.33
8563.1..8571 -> 30.7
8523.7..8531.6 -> 28.08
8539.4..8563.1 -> 26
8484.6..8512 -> 21.8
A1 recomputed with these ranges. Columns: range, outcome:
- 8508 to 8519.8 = 29.47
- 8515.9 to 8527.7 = 29.72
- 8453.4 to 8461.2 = 36.28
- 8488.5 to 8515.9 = 27.69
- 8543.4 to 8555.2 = 29.37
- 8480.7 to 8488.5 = 33.82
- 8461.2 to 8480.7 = 33.17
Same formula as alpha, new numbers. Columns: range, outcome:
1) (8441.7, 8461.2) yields 30.3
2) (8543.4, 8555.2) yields 28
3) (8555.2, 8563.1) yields 30.3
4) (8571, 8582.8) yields 27.7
